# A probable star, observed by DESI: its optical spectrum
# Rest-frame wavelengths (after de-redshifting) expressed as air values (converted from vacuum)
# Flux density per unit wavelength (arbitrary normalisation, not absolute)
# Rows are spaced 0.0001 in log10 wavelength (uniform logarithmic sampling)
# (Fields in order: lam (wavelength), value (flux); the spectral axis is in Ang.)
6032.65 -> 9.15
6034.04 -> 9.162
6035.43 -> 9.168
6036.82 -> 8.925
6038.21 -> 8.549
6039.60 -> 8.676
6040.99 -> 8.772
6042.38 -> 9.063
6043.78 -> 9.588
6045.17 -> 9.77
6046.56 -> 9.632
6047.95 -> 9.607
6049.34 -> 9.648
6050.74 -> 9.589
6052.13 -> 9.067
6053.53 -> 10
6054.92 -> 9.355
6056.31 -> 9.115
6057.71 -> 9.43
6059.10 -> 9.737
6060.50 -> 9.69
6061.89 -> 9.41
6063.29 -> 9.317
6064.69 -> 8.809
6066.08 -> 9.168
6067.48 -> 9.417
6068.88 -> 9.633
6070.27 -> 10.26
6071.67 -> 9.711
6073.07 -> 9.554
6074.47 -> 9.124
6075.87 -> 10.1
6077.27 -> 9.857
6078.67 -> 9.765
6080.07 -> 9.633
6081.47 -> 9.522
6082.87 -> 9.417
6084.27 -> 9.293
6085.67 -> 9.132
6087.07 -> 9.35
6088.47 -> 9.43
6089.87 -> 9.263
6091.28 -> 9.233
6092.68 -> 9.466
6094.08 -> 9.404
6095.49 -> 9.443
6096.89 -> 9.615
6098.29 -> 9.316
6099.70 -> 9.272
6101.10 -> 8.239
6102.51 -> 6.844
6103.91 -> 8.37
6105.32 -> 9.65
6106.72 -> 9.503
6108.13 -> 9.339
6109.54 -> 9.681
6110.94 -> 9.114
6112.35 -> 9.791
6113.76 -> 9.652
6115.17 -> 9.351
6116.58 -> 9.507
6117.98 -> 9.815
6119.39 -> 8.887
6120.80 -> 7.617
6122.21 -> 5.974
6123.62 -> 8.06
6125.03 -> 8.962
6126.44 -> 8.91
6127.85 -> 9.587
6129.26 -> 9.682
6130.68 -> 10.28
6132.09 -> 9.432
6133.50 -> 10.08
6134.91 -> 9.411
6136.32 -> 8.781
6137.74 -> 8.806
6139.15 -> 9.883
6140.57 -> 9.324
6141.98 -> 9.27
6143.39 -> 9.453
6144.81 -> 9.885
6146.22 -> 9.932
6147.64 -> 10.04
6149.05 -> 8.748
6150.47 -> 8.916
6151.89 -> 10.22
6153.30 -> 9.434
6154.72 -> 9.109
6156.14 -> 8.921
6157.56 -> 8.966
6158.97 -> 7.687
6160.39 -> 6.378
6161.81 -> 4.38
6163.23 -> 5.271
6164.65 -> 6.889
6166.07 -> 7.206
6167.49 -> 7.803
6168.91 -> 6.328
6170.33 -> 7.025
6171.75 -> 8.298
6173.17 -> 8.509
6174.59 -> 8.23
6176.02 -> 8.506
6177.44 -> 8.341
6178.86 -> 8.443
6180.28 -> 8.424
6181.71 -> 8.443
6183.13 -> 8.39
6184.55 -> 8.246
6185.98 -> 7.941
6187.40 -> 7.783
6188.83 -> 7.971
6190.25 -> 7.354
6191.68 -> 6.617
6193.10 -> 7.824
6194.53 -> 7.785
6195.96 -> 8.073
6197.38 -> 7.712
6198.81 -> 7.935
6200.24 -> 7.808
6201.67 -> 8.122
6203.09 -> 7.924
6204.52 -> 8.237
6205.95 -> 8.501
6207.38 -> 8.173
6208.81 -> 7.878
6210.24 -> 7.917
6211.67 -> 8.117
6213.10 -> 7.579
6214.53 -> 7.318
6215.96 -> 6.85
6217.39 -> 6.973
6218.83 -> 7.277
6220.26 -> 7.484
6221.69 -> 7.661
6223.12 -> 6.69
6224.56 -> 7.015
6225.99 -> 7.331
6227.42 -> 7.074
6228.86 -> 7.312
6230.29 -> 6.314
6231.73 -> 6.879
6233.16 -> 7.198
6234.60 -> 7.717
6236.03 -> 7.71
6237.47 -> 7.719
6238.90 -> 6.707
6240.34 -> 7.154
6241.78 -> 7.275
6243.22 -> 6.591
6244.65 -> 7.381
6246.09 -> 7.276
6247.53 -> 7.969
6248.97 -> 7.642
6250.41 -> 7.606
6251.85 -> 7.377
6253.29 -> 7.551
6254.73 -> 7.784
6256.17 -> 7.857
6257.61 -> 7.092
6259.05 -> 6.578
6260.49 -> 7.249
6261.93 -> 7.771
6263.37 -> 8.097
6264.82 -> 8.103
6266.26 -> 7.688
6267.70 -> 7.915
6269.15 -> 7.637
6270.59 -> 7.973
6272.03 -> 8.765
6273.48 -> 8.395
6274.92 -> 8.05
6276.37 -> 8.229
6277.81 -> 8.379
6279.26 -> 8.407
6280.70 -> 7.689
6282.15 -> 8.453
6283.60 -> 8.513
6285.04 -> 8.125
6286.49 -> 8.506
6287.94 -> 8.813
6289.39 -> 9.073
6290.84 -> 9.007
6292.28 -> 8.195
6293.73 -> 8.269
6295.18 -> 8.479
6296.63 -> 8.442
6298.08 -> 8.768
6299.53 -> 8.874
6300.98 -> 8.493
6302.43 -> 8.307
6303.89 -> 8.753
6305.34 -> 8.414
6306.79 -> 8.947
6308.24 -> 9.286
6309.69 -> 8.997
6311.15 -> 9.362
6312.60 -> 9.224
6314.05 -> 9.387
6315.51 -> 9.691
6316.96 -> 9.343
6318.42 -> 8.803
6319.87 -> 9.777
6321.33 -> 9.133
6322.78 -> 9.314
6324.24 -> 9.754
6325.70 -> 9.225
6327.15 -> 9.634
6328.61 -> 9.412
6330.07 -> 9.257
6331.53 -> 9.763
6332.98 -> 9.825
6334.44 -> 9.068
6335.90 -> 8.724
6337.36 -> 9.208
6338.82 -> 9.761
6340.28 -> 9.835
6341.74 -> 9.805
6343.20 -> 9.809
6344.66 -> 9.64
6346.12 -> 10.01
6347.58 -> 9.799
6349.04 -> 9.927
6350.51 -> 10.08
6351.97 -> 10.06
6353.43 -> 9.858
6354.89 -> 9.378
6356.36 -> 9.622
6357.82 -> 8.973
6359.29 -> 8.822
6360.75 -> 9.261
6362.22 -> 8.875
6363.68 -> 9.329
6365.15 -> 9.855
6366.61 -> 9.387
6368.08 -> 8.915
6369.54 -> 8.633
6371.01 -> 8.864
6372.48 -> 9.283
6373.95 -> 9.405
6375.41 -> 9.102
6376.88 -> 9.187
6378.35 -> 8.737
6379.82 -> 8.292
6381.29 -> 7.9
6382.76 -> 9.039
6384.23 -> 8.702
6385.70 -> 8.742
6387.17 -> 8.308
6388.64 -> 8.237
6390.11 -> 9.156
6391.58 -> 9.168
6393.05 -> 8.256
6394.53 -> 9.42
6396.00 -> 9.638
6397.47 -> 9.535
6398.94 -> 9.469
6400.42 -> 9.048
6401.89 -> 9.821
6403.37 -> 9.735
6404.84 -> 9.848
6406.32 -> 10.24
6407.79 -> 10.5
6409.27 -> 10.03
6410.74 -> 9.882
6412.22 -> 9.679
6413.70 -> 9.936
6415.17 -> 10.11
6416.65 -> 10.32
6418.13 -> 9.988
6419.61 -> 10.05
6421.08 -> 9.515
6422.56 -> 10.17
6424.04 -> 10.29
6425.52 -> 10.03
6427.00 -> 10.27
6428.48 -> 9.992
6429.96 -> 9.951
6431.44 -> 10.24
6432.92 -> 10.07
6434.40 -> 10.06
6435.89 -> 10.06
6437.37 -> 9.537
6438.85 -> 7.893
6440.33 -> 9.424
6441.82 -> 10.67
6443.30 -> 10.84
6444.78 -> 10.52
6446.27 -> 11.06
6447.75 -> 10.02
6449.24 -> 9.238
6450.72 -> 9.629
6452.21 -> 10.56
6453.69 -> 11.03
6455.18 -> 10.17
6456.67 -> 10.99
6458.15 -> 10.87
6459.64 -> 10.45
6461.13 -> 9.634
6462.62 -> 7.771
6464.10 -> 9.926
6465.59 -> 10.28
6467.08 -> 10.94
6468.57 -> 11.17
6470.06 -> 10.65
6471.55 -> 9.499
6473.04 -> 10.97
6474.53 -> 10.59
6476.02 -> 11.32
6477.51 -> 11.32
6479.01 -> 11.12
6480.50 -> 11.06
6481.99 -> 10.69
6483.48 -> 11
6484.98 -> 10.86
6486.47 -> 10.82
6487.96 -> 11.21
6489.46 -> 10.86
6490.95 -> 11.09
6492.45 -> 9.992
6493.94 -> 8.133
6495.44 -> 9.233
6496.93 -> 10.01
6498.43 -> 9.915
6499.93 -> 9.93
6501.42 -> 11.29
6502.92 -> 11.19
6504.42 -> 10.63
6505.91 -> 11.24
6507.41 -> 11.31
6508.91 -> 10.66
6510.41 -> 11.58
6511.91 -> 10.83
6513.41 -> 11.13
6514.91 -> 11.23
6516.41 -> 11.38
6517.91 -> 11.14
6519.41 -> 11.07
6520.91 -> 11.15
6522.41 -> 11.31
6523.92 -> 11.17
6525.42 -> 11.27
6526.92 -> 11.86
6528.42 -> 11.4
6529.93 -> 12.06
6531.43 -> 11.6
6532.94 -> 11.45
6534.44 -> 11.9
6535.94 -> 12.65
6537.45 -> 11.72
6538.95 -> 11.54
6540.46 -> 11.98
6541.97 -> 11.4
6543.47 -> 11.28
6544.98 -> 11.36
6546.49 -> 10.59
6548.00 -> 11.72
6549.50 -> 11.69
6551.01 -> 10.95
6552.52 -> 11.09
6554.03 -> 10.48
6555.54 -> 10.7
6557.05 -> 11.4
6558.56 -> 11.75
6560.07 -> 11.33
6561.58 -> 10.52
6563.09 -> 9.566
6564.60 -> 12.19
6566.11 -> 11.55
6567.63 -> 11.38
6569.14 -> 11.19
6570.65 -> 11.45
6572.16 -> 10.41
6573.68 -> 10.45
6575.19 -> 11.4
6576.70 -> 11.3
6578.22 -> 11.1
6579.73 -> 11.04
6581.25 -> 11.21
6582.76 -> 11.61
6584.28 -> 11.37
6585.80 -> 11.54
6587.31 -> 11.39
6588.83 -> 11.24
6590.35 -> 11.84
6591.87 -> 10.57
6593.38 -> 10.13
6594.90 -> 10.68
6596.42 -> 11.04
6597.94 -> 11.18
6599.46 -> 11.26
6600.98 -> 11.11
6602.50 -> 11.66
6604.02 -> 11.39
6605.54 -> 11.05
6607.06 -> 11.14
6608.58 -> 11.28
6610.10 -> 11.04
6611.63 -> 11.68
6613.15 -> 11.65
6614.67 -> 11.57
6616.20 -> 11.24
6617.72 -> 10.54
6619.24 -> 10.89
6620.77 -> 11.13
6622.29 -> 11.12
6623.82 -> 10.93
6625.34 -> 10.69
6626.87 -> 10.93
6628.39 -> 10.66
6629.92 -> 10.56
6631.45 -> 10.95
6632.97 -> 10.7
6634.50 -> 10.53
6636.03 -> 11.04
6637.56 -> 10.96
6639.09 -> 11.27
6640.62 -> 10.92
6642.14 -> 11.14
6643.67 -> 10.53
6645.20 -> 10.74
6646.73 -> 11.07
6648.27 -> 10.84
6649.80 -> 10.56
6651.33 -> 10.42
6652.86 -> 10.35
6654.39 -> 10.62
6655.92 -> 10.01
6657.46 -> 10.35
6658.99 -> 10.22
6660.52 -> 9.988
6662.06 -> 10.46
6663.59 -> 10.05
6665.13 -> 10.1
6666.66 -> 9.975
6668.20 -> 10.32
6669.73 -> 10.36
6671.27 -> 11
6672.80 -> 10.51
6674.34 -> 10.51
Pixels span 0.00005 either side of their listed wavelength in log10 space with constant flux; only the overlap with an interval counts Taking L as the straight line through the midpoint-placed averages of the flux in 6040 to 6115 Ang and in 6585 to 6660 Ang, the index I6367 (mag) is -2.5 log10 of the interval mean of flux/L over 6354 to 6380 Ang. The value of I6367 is 0.121 mag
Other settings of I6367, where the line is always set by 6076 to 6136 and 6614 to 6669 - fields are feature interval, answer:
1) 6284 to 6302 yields 0.134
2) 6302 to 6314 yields 0.093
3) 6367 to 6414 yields 0.088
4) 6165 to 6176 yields 0.220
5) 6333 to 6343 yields 0.044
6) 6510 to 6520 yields -0.087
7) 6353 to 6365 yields 0.071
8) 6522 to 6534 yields -0.116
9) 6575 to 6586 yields -0.079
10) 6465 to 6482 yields -0.062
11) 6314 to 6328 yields 0.044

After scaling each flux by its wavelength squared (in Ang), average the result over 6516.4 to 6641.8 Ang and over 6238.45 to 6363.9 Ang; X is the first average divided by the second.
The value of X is 1.4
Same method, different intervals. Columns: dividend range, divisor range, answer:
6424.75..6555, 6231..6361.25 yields 1.32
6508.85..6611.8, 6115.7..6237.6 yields 1.56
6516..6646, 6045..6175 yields 1.44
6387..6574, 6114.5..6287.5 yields 1.44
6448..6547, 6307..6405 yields 1.22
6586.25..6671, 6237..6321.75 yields 1.47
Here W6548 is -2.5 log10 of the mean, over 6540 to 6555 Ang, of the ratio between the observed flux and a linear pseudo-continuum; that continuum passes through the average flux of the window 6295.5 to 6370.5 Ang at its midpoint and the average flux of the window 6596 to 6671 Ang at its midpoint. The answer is -0.08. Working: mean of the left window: 9.3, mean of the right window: 10.8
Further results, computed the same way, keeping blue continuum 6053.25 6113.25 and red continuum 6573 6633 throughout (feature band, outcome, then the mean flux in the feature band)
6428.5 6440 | 0.09 mag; 9.7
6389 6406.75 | 0.11 mag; 9.4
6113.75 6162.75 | 0.07 mag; 8.92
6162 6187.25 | 0.25 mag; 7.71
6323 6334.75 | 0.08 mag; 9.5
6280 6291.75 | 0.18 mag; 8.52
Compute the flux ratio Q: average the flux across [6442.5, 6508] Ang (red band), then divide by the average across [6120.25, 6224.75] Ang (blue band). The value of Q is 1.28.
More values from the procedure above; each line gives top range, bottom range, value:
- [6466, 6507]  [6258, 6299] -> 1.30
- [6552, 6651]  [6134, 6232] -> 1.38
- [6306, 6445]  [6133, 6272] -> 1.21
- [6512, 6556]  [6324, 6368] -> 1.20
